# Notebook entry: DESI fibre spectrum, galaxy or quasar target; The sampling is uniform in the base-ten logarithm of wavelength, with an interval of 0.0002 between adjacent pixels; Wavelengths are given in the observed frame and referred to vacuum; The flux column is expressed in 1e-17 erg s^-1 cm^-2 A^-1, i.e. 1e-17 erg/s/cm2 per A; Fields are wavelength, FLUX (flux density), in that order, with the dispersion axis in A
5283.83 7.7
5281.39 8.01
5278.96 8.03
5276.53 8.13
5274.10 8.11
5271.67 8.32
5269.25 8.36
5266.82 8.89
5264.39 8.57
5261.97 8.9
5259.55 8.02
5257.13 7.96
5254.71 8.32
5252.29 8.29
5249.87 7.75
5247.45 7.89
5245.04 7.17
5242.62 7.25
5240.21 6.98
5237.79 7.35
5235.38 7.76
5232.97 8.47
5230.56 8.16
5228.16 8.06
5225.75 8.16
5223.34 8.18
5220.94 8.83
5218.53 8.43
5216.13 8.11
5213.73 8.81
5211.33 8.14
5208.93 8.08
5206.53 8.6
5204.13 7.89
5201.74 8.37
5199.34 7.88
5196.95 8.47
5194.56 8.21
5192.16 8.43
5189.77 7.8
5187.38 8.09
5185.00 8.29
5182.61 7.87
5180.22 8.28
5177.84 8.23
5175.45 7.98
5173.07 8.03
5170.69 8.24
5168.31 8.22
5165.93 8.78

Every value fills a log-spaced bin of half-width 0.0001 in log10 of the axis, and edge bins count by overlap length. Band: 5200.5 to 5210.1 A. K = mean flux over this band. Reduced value 8.23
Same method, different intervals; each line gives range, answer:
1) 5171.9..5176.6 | 8.01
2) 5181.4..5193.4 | 8.09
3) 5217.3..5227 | 8.39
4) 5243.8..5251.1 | 7.6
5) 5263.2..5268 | 8.72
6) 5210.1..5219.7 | 8.37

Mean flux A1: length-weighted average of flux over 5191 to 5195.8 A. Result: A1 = 8.31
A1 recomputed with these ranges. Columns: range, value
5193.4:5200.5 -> 8.2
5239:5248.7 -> 7.32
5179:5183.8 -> 8.08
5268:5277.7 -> 8.23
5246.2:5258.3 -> 8.04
